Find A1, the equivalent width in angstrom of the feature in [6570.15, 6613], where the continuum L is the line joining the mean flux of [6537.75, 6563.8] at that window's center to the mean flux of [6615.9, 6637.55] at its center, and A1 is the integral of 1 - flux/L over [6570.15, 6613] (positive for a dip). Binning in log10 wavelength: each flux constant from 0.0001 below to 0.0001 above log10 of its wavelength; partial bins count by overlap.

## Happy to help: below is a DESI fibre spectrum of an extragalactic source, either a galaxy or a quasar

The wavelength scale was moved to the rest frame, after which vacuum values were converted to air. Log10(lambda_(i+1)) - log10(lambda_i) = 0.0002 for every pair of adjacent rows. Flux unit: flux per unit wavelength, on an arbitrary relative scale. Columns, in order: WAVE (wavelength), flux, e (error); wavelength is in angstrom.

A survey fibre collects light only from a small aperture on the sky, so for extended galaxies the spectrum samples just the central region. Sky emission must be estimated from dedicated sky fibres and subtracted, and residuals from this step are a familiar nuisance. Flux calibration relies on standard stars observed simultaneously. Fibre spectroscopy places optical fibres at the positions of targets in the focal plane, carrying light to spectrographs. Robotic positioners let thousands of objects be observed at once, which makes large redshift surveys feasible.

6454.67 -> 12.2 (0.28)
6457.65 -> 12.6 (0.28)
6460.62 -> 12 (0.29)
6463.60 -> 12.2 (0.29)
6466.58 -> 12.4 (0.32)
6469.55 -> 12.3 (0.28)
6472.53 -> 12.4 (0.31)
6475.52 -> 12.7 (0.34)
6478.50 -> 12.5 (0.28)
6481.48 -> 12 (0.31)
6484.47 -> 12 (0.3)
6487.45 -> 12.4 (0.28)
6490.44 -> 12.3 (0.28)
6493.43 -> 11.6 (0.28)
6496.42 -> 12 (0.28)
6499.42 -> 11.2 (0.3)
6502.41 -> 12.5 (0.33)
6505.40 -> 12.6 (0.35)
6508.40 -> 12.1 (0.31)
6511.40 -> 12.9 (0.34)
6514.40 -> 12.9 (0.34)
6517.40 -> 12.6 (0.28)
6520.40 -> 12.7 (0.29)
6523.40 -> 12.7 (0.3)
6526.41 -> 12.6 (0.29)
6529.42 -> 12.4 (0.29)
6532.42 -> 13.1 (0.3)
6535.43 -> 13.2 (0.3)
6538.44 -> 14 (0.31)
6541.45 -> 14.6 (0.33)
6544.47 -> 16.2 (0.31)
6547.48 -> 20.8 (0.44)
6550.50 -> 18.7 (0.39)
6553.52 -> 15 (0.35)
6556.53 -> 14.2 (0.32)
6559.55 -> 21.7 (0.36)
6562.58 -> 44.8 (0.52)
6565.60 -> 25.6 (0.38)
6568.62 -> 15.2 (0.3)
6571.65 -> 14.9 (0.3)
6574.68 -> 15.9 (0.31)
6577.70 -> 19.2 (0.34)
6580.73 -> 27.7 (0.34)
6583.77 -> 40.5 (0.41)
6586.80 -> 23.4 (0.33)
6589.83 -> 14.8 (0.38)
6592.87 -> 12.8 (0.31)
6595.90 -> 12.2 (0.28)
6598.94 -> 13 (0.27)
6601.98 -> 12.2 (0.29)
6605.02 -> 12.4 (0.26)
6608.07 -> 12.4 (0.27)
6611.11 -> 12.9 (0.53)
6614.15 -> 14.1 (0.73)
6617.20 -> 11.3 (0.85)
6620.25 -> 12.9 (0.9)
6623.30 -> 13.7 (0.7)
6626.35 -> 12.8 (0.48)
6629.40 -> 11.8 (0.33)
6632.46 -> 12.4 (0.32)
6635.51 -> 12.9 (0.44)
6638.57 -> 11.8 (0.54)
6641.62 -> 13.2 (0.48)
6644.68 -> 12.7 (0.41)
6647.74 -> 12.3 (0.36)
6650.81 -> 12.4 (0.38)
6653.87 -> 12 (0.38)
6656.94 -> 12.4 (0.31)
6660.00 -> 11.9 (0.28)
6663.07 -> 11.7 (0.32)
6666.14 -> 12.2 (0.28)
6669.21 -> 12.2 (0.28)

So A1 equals -3.5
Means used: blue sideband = 19.9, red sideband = 12.5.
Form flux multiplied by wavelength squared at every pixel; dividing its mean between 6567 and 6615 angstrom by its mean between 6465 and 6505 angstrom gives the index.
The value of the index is 1.45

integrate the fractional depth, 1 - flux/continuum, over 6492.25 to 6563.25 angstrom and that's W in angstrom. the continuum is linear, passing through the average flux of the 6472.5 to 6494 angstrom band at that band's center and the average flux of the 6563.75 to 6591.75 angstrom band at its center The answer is 8.74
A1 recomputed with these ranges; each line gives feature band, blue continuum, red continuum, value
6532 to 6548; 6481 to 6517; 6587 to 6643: -3.4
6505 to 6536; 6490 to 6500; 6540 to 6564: 5.8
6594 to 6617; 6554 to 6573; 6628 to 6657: 5.9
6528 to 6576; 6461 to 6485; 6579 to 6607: -4.6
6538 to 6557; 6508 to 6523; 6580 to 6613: -2.5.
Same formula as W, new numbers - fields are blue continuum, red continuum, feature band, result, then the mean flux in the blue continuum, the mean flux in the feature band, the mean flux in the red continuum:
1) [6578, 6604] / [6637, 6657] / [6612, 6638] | 4.1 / 19.4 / 12.7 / 12.4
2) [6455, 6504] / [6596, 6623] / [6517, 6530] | -0.3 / 12.2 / 12.6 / 12.7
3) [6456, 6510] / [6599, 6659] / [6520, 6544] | -1.9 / 12.2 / 13.3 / 12.6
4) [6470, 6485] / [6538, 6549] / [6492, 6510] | 2.4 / 12.3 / 12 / 16.6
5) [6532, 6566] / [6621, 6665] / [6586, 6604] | 1.9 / 19.3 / 14.3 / 12.4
